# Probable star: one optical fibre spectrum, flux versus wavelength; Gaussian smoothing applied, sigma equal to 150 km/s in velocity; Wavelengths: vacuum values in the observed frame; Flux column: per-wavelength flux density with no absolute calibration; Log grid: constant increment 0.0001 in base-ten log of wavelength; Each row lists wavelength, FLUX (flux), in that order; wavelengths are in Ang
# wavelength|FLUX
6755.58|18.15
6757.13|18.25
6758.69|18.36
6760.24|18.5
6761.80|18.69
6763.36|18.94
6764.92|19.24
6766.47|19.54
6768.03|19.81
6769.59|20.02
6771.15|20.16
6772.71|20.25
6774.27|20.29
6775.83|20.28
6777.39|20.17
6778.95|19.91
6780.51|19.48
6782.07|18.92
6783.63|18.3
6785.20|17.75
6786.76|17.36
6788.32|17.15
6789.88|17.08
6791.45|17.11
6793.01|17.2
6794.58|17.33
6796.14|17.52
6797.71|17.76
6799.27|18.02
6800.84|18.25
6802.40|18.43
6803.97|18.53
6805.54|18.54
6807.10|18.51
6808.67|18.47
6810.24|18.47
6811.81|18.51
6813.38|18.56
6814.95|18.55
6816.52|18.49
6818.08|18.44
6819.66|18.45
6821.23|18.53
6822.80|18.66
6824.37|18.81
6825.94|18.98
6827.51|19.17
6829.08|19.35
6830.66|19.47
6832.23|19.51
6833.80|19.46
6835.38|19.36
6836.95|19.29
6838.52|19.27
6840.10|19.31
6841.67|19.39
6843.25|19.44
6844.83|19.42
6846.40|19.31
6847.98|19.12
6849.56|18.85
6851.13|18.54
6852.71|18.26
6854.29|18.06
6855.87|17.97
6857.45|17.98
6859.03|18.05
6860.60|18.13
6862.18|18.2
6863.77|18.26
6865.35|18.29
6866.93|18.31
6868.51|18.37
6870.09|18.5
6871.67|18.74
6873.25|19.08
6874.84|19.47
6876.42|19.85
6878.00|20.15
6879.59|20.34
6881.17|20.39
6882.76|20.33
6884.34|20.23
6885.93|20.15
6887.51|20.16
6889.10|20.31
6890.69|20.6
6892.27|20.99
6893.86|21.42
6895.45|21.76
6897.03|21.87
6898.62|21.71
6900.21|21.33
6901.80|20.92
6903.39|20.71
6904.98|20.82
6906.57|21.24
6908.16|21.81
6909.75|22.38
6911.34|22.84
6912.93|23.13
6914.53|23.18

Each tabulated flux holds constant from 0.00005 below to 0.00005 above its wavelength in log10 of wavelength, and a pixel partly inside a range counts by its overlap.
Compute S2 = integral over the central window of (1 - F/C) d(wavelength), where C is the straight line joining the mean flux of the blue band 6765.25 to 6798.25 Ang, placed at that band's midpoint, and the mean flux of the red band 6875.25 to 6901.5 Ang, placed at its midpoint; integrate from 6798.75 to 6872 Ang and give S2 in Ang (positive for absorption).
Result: 3.8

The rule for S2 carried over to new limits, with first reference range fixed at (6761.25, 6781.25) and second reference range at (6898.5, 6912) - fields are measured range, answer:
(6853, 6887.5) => 3.35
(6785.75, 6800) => 1.88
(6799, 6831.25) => 2.70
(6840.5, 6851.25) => 0.80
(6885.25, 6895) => 0.30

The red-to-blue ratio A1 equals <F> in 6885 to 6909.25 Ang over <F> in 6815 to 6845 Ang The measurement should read 1.1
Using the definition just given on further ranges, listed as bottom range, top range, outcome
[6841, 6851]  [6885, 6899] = 1.09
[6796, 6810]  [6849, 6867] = 1.00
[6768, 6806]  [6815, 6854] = 1.02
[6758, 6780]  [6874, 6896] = 1.04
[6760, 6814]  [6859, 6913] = 1.09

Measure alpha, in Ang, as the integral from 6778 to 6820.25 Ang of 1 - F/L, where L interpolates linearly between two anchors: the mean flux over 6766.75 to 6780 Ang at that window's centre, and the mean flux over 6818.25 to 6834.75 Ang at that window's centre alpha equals 2.93 Ang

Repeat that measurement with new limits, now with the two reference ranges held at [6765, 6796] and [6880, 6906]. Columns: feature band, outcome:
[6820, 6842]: 0.64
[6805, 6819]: 0.64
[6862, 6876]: 1.23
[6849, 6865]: 1.57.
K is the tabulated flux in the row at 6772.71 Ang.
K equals 20.25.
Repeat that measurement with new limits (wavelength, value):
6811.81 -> 18.51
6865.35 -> 18.29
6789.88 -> 17.08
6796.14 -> 17.52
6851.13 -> 18.54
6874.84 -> 19.47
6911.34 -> 22.84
